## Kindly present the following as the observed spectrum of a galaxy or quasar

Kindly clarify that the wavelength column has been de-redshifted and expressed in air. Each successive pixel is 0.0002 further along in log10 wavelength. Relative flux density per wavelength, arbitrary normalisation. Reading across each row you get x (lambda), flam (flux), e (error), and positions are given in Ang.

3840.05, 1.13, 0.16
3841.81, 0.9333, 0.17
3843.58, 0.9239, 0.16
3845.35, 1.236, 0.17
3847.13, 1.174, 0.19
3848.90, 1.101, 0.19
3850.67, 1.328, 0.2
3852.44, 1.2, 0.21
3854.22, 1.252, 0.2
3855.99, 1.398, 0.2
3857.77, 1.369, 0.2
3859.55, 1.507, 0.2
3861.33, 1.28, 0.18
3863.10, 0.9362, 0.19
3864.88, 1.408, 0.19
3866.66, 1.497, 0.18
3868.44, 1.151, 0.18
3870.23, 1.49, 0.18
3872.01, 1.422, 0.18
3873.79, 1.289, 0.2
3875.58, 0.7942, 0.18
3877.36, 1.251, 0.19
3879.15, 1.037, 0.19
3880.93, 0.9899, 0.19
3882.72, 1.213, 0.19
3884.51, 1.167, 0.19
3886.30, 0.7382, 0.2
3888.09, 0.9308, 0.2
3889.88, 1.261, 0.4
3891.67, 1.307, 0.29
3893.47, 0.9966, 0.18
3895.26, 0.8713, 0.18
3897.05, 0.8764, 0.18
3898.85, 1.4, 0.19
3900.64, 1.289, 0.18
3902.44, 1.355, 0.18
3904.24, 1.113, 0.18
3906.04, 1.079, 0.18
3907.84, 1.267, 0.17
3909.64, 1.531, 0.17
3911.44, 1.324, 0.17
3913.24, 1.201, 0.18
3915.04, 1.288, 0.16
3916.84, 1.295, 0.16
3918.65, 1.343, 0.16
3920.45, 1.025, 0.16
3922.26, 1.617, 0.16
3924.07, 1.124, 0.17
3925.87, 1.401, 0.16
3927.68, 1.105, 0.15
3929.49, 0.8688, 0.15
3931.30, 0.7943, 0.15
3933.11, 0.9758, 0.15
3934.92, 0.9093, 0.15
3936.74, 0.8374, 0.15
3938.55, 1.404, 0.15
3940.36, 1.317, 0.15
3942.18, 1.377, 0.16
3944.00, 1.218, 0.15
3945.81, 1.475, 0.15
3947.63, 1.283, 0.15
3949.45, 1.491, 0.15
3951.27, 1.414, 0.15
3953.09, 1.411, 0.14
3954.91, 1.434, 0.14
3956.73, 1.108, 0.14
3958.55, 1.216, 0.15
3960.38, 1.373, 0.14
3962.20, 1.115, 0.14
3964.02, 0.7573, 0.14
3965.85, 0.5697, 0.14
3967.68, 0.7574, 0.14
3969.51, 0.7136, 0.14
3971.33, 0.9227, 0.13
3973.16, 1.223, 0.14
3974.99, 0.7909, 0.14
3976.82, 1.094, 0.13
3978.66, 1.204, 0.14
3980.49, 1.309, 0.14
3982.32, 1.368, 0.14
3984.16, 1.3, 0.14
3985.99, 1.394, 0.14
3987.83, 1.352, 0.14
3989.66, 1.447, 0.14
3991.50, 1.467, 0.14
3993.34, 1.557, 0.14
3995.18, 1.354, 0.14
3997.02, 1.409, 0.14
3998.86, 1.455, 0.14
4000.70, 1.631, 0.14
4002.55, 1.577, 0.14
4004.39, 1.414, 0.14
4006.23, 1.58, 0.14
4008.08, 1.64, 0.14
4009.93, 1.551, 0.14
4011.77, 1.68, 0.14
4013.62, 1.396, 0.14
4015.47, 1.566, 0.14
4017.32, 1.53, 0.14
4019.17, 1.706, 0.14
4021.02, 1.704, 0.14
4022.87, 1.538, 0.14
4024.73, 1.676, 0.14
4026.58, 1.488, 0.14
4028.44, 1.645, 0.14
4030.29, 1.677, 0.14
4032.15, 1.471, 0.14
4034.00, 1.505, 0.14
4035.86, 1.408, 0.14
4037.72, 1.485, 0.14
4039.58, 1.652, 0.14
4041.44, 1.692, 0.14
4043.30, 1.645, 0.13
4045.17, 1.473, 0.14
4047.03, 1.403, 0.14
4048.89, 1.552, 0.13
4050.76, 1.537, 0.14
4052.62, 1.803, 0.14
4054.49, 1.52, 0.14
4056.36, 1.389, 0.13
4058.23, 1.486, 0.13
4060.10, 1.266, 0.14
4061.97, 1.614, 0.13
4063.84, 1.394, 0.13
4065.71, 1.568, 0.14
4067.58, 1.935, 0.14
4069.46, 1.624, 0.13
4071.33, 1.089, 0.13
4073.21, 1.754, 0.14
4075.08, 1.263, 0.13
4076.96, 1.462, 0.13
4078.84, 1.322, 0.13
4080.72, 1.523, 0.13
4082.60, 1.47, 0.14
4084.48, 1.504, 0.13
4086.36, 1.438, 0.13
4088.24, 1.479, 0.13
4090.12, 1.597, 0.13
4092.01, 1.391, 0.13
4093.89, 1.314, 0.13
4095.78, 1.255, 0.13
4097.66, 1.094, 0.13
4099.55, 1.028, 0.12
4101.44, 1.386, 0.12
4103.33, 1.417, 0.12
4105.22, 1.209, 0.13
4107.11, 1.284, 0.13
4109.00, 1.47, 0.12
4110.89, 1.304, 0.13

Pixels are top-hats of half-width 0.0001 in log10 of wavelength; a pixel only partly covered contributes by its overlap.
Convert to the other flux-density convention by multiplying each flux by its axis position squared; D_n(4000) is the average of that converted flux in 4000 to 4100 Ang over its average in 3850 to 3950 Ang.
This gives 1.3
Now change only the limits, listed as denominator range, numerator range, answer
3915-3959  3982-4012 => 1.24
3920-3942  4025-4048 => 1.45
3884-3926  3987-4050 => 1.36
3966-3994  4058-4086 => 1.32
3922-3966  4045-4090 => 1.34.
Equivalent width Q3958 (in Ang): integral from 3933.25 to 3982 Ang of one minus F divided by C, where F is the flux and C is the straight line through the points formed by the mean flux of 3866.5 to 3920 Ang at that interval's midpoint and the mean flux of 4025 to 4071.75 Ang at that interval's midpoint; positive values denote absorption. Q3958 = 6.9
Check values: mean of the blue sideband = 1.19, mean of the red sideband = 1.54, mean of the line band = 1.14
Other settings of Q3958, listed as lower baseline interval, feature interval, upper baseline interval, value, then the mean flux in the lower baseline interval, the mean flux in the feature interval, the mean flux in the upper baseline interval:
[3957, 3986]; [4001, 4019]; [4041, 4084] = -4.4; 1.06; 1.56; 1.51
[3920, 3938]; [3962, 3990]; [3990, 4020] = 6.0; 1.07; 1.07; 1.53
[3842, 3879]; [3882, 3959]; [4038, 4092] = 7.0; 1.24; 1.2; 1.51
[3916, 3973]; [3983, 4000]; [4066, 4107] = -2.5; 1.15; 1.42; 1.41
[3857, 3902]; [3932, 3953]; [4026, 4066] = 1.1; 1.18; 1.25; 1.53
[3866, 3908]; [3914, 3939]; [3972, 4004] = 1.8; 1.15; 1.14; 1.35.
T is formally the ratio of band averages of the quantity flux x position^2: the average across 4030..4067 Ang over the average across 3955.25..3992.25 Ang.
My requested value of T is 1.41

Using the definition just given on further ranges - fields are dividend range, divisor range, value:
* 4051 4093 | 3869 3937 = 1.41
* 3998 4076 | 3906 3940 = 1.39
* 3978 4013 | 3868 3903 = 1.36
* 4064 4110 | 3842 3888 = 1.32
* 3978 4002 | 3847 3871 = 1.16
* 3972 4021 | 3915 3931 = 1.22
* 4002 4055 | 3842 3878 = 1.37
